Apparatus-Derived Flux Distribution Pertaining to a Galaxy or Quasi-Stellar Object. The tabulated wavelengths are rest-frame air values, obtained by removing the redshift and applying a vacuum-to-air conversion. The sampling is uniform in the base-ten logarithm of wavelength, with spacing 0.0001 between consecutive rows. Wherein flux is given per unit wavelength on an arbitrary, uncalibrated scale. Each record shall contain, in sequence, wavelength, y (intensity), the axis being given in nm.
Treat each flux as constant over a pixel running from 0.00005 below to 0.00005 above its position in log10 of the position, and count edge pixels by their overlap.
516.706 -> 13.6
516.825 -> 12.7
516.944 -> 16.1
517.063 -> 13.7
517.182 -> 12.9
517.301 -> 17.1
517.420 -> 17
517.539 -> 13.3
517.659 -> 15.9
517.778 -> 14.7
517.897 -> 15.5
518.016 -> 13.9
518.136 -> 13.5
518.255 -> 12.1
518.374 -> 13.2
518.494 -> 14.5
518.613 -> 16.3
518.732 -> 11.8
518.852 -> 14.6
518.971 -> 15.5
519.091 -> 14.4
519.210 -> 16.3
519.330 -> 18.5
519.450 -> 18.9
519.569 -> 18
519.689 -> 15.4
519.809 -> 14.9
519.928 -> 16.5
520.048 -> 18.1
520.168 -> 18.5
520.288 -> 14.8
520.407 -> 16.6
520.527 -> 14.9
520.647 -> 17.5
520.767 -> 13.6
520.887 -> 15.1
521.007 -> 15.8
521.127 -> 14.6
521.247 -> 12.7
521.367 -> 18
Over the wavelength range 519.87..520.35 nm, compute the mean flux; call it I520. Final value 17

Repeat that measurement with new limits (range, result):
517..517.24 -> 13.4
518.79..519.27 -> 15.2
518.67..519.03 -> 14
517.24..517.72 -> 15.8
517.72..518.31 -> 14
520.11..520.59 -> 16.2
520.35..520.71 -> 16.3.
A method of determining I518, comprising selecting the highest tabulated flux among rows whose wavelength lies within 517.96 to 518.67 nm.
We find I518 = 16.3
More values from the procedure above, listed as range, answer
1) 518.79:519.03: 15.5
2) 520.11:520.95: 18.5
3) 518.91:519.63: 18.9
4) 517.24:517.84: 17.1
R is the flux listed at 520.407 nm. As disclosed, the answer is 16.6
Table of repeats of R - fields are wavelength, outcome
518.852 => 14.6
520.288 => 14.8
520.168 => 18.5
